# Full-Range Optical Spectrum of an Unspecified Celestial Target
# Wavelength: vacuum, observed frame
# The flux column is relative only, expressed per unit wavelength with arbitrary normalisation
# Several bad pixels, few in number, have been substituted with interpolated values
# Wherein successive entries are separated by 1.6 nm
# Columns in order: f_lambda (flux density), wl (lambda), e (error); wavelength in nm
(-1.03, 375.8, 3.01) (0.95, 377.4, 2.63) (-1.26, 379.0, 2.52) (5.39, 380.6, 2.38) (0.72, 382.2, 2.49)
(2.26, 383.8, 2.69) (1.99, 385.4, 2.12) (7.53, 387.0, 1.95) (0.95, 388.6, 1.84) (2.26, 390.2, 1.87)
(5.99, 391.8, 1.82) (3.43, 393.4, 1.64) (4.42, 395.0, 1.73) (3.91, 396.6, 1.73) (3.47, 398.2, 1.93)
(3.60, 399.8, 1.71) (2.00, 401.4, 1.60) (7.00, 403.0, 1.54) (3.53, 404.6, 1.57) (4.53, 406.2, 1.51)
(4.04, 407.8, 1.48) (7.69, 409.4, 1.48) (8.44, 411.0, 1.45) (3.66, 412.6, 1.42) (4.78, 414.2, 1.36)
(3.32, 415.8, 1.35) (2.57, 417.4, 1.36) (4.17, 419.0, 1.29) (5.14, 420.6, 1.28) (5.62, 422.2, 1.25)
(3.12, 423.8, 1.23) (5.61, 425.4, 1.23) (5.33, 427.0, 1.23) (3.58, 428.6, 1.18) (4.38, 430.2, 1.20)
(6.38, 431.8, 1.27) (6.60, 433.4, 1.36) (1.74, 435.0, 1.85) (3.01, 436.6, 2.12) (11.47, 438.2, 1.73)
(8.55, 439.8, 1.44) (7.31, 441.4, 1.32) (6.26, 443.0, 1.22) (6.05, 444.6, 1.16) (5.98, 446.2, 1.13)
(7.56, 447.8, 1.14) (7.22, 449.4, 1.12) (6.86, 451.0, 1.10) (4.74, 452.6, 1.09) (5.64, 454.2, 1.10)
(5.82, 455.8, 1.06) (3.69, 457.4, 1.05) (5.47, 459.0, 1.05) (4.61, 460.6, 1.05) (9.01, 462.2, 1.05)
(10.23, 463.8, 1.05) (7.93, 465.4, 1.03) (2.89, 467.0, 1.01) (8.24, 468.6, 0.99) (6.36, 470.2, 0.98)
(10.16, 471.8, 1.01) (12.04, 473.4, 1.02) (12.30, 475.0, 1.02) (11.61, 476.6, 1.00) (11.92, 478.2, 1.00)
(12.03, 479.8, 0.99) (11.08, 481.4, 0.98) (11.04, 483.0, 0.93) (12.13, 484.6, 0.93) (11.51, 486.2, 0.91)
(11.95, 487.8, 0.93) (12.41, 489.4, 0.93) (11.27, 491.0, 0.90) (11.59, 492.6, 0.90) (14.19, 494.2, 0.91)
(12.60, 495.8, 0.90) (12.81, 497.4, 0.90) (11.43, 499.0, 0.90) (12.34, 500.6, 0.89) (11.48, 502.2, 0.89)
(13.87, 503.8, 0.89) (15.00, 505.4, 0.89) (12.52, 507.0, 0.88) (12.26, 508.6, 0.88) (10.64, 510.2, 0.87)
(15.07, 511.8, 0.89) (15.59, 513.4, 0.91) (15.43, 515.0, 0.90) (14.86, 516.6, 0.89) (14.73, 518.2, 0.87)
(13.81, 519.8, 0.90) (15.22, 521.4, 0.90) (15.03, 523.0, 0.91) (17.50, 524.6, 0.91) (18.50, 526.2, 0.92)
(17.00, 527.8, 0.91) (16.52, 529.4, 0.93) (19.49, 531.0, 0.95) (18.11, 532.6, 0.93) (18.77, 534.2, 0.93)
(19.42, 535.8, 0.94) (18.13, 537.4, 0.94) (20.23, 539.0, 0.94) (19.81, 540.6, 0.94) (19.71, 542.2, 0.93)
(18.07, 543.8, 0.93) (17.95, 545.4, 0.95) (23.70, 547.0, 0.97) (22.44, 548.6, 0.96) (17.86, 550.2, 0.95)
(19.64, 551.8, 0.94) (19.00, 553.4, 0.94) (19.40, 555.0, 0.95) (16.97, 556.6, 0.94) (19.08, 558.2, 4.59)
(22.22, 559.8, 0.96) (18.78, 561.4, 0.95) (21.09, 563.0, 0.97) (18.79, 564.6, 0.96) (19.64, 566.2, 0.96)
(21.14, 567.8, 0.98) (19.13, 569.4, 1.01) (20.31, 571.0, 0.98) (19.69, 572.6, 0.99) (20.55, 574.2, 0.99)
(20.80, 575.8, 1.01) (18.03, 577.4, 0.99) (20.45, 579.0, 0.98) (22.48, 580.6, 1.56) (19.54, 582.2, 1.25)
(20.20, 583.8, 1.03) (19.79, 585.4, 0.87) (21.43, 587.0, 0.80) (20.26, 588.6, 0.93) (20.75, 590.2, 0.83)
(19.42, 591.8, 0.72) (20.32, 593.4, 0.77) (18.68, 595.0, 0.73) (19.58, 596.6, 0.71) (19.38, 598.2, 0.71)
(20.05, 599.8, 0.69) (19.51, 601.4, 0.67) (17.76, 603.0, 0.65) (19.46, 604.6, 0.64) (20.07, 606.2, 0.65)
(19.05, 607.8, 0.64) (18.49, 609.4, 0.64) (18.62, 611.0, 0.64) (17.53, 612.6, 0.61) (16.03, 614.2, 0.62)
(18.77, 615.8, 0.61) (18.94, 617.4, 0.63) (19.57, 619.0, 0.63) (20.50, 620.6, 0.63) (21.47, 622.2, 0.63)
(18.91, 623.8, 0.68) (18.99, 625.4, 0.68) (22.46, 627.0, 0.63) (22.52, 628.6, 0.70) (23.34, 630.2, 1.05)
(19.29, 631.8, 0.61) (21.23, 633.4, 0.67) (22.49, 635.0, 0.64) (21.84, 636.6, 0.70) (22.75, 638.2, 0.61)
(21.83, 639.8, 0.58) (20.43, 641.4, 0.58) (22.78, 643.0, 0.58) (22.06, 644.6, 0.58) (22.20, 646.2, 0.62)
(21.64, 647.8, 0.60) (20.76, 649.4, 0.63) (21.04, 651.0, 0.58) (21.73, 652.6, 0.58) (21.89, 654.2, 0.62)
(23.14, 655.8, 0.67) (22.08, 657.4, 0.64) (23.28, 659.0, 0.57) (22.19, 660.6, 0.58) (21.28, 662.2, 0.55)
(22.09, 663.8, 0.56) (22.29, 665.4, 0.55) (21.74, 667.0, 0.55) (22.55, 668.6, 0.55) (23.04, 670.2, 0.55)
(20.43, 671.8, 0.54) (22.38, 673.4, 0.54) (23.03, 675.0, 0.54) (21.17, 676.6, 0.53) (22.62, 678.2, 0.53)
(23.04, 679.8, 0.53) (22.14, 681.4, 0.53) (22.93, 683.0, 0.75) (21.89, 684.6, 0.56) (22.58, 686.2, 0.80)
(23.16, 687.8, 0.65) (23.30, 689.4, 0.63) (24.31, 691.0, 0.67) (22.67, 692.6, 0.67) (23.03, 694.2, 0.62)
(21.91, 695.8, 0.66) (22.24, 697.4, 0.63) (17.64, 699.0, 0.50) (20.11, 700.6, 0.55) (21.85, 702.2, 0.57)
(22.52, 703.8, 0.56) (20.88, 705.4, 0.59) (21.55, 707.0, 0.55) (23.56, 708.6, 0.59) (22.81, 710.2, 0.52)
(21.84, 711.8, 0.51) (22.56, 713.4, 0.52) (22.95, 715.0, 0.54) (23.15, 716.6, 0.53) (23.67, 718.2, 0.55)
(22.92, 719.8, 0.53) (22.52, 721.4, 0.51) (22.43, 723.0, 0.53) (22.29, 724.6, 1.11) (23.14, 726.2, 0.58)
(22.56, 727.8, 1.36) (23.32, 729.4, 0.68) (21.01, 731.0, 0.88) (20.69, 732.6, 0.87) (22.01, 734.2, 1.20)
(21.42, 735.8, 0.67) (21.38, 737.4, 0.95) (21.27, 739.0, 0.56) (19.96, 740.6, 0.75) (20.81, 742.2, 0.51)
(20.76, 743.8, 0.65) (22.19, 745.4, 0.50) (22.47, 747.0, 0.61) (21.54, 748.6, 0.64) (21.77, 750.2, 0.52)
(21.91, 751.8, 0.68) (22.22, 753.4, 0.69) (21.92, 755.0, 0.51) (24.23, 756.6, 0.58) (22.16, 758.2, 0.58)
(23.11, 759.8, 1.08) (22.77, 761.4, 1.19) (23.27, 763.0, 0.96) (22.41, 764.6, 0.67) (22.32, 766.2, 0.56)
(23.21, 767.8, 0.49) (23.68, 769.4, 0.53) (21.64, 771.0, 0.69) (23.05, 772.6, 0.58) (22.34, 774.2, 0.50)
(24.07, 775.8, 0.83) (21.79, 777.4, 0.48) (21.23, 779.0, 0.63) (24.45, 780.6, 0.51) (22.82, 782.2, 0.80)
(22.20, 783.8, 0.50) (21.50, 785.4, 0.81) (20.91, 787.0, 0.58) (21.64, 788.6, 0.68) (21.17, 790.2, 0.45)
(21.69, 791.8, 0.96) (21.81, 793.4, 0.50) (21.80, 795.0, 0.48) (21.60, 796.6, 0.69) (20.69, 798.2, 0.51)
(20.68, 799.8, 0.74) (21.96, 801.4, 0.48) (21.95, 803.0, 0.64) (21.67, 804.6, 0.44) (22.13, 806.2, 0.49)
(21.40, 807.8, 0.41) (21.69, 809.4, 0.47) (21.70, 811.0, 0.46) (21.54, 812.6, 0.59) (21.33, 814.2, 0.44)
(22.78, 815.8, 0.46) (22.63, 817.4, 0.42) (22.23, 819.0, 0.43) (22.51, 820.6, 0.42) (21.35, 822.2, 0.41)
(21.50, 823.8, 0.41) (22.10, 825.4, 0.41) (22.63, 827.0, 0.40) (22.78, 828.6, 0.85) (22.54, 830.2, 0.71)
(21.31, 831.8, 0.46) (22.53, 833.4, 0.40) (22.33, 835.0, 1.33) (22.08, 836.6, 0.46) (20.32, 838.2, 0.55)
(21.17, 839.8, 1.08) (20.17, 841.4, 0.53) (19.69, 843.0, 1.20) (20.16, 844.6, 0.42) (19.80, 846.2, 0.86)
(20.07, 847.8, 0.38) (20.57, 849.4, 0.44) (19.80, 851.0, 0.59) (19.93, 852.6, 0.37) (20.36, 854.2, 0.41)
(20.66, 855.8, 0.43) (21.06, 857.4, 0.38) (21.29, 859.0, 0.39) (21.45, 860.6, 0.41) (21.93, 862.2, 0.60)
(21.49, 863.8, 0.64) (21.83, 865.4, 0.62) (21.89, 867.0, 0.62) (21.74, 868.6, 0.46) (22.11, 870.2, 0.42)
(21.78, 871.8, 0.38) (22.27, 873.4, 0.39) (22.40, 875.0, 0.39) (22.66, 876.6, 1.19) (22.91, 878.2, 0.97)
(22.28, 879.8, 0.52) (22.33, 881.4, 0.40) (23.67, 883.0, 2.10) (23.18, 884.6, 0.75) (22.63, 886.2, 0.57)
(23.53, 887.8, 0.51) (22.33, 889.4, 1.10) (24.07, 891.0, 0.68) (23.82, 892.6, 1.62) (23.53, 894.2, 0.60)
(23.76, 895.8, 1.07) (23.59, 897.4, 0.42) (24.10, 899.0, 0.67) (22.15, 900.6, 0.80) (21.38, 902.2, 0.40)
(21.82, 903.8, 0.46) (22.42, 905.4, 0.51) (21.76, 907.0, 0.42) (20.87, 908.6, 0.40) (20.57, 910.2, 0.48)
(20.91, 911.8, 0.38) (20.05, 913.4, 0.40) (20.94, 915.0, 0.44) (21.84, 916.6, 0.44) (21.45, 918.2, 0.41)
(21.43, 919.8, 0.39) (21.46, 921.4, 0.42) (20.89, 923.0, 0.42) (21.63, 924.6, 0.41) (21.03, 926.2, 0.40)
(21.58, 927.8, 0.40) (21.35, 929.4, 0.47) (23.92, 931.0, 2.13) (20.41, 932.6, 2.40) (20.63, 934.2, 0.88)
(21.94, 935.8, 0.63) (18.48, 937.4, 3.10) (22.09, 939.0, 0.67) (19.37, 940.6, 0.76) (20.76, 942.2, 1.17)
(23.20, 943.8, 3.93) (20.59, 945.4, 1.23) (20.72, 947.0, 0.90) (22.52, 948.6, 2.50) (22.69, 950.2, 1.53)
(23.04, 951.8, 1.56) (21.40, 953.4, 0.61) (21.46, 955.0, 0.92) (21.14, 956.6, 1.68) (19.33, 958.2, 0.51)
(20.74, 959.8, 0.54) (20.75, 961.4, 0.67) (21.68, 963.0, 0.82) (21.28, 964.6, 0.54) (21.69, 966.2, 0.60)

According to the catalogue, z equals 0.186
